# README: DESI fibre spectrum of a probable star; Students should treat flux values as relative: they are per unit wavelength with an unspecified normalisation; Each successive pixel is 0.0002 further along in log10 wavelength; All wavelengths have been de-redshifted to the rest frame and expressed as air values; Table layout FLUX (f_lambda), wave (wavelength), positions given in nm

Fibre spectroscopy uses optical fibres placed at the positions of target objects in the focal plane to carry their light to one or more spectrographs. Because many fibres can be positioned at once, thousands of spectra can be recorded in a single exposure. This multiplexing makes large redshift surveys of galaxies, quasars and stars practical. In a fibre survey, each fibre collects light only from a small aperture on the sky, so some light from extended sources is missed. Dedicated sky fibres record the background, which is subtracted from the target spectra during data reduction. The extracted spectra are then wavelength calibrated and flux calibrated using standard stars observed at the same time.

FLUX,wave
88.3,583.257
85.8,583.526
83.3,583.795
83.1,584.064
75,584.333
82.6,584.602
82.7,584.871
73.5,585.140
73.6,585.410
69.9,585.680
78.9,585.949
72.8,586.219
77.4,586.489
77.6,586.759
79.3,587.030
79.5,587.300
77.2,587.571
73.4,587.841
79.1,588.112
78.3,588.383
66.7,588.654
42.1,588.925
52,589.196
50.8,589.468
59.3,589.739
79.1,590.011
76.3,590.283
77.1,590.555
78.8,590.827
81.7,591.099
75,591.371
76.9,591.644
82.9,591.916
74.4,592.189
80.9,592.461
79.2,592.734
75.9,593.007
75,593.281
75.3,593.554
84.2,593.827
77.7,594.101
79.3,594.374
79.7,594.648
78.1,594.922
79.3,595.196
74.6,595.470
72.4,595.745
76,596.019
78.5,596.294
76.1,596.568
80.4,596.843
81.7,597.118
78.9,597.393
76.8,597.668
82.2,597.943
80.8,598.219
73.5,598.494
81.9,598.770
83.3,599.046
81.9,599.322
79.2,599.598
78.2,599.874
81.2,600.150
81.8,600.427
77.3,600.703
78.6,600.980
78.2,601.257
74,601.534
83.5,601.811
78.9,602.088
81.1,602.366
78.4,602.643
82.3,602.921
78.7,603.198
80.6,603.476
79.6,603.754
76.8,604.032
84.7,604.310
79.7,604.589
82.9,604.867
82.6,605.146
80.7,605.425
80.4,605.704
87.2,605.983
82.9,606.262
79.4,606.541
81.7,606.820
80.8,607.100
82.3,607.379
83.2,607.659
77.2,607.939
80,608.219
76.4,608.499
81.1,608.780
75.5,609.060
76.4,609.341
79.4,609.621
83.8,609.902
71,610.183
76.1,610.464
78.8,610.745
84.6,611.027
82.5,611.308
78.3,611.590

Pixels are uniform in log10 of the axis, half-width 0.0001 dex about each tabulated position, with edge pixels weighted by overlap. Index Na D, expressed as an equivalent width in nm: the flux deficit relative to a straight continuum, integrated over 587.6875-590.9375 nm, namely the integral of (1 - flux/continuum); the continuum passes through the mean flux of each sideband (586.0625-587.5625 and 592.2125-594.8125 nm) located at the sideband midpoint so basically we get 0.418 nm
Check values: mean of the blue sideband 77.3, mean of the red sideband 78.4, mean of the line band 67.7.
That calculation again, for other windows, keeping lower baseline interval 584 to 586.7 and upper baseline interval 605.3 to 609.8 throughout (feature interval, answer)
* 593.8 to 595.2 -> -0.020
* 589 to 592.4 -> 0.262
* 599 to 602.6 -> -0.018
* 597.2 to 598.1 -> -0.008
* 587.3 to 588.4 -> 0.001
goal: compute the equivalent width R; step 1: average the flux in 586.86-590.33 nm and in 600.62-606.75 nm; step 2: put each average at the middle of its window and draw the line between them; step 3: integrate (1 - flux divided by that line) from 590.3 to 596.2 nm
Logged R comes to -0.46 nm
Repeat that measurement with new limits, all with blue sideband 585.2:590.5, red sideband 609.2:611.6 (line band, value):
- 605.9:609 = -0.116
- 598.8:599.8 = -0.084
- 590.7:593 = -0.200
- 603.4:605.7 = -0.121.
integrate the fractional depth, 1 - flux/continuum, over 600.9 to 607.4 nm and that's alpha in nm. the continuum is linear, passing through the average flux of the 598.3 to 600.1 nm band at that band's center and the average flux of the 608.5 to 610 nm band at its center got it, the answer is -0.11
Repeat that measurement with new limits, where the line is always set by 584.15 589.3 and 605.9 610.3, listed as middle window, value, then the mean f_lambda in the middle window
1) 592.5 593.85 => -0.04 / 77.6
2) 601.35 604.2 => -0.04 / 79.4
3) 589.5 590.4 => 0.06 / 69.1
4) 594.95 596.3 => 0.00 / 76.1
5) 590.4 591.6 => -0.05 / 78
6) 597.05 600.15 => -0.12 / 79.9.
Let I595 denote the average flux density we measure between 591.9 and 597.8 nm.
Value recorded 78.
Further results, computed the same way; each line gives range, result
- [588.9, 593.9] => 73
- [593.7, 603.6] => 79.1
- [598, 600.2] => 80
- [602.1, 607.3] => 81.1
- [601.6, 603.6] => 80.3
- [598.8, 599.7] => 81.6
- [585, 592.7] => 73.1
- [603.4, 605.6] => 80.9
